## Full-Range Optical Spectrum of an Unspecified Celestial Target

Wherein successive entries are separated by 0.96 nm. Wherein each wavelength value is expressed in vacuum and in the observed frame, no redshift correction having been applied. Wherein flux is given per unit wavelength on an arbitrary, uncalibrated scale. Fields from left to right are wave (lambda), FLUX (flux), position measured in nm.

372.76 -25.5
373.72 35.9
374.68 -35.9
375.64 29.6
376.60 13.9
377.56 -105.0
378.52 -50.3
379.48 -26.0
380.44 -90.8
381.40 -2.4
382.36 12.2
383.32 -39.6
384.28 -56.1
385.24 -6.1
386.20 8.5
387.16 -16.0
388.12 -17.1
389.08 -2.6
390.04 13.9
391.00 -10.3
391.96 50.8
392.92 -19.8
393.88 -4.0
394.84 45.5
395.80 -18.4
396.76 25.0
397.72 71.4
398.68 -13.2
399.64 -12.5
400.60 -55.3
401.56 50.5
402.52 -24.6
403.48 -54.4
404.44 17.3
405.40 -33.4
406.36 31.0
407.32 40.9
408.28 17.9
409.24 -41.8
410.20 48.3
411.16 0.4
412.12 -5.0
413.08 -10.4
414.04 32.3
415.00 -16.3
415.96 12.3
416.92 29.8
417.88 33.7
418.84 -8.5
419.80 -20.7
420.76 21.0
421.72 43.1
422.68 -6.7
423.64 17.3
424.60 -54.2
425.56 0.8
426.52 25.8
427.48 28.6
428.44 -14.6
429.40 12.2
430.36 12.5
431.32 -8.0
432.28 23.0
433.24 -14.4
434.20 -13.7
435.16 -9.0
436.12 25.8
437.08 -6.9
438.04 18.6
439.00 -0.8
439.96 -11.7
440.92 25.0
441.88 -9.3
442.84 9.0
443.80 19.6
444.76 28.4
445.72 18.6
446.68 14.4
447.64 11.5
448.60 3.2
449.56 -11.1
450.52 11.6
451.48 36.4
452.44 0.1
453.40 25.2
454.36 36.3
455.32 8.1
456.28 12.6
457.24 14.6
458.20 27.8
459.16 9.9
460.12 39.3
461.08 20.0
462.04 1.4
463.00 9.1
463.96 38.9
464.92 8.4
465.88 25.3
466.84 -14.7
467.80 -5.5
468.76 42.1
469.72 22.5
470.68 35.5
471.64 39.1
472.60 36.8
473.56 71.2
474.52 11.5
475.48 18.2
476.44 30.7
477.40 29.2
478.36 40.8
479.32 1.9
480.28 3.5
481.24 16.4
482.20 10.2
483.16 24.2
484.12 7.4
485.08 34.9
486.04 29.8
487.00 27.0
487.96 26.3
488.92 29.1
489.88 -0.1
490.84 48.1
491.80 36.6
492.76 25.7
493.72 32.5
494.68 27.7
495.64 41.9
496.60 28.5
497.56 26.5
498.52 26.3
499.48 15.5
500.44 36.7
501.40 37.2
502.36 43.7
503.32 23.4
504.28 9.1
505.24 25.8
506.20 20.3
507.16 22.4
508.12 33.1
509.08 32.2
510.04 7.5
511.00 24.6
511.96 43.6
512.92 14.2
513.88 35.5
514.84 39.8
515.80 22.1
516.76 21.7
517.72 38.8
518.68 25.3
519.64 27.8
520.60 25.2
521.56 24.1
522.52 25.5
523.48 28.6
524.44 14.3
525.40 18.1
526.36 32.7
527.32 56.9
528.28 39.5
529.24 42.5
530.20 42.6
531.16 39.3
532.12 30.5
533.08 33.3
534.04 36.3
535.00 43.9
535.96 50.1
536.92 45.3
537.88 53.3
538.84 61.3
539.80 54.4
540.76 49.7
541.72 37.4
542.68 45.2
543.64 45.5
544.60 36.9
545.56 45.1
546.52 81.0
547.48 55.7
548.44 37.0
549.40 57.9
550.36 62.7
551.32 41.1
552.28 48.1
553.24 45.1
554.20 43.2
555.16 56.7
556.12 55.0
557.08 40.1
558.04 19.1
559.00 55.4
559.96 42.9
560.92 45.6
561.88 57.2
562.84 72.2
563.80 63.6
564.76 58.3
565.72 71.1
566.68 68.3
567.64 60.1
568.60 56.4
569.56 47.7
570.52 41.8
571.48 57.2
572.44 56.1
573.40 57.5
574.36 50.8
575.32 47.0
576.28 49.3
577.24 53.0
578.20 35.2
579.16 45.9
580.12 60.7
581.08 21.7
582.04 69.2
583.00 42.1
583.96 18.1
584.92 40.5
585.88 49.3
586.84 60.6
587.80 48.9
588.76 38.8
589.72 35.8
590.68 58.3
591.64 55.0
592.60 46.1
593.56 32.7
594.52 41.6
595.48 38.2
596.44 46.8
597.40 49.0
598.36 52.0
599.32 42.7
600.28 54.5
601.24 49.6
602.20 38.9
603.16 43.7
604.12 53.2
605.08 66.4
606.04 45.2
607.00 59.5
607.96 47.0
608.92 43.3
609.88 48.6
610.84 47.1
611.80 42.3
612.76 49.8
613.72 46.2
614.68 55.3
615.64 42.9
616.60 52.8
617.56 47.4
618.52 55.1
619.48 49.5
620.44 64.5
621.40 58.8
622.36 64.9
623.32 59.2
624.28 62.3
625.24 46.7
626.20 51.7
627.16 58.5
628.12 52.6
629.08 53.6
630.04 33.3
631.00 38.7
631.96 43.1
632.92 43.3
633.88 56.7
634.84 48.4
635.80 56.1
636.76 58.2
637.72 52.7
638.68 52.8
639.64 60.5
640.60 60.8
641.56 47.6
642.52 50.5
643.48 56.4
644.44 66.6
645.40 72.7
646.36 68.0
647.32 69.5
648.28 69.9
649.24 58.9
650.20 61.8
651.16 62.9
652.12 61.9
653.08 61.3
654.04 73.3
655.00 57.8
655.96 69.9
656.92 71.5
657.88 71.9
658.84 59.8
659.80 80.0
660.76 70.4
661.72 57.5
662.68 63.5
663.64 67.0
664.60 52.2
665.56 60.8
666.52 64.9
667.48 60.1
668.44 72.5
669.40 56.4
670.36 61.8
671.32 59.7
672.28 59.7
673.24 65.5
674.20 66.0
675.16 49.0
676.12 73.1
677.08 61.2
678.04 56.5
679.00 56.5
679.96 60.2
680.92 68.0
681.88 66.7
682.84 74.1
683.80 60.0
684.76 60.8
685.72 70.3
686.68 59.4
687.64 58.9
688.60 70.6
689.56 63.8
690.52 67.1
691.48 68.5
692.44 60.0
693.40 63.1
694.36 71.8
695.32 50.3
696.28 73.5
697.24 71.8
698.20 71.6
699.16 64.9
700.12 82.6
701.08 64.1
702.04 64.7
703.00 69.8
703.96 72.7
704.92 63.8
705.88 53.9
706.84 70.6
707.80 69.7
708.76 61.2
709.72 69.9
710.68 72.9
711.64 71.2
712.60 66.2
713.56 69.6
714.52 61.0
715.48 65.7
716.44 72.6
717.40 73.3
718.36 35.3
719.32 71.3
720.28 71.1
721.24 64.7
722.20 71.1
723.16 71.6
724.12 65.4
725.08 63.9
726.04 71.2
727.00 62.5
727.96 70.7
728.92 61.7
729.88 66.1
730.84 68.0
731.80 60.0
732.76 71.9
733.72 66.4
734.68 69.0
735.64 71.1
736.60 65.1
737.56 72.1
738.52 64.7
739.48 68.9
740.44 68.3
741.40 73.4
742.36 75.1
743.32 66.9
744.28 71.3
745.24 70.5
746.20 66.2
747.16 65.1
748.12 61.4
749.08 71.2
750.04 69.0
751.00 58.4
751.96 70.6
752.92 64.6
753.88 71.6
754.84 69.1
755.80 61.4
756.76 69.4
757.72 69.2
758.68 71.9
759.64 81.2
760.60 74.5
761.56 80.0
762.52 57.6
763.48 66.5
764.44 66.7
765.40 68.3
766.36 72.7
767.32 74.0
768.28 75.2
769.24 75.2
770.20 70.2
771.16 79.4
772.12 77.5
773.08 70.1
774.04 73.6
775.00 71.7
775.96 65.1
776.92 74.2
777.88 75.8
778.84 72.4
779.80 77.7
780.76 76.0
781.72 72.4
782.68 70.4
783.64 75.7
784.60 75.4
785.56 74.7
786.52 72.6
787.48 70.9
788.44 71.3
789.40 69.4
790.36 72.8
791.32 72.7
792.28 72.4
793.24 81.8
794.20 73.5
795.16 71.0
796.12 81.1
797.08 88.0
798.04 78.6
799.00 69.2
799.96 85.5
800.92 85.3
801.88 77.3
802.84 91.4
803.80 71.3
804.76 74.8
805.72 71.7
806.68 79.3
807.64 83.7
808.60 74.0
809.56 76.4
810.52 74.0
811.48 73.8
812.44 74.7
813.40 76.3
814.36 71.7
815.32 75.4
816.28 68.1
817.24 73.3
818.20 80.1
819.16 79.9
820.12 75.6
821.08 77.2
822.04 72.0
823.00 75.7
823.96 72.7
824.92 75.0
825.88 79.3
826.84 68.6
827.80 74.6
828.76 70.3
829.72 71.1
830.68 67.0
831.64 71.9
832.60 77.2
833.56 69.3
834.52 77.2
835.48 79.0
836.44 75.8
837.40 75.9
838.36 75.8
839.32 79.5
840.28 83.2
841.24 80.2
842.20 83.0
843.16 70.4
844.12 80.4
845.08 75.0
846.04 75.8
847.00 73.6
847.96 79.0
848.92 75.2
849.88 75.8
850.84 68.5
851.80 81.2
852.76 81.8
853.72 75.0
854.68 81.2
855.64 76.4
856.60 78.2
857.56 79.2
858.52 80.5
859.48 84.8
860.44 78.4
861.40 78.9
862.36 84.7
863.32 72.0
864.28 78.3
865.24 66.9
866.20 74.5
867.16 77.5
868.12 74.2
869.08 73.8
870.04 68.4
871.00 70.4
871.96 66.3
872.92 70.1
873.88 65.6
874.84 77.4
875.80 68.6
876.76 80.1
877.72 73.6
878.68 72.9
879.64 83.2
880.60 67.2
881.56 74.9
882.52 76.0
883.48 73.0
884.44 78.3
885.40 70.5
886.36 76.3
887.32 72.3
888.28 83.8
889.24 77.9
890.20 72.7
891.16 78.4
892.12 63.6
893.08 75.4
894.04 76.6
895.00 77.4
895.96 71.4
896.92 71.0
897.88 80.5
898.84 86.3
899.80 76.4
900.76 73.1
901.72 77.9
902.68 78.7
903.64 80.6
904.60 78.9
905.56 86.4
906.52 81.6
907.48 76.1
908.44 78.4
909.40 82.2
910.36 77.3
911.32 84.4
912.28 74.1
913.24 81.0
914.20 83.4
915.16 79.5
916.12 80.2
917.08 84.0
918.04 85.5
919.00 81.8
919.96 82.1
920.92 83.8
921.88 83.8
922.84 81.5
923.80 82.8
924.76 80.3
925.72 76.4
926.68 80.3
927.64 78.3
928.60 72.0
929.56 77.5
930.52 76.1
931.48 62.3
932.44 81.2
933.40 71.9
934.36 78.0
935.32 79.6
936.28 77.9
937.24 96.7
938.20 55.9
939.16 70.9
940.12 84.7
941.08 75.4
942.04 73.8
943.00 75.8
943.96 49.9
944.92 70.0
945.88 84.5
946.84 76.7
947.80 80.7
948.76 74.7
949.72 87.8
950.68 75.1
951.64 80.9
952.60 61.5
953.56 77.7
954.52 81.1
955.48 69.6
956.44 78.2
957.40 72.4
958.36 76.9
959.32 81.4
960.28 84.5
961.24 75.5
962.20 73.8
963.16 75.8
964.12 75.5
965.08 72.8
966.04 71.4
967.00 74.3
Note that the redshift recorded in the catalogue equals 0.22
